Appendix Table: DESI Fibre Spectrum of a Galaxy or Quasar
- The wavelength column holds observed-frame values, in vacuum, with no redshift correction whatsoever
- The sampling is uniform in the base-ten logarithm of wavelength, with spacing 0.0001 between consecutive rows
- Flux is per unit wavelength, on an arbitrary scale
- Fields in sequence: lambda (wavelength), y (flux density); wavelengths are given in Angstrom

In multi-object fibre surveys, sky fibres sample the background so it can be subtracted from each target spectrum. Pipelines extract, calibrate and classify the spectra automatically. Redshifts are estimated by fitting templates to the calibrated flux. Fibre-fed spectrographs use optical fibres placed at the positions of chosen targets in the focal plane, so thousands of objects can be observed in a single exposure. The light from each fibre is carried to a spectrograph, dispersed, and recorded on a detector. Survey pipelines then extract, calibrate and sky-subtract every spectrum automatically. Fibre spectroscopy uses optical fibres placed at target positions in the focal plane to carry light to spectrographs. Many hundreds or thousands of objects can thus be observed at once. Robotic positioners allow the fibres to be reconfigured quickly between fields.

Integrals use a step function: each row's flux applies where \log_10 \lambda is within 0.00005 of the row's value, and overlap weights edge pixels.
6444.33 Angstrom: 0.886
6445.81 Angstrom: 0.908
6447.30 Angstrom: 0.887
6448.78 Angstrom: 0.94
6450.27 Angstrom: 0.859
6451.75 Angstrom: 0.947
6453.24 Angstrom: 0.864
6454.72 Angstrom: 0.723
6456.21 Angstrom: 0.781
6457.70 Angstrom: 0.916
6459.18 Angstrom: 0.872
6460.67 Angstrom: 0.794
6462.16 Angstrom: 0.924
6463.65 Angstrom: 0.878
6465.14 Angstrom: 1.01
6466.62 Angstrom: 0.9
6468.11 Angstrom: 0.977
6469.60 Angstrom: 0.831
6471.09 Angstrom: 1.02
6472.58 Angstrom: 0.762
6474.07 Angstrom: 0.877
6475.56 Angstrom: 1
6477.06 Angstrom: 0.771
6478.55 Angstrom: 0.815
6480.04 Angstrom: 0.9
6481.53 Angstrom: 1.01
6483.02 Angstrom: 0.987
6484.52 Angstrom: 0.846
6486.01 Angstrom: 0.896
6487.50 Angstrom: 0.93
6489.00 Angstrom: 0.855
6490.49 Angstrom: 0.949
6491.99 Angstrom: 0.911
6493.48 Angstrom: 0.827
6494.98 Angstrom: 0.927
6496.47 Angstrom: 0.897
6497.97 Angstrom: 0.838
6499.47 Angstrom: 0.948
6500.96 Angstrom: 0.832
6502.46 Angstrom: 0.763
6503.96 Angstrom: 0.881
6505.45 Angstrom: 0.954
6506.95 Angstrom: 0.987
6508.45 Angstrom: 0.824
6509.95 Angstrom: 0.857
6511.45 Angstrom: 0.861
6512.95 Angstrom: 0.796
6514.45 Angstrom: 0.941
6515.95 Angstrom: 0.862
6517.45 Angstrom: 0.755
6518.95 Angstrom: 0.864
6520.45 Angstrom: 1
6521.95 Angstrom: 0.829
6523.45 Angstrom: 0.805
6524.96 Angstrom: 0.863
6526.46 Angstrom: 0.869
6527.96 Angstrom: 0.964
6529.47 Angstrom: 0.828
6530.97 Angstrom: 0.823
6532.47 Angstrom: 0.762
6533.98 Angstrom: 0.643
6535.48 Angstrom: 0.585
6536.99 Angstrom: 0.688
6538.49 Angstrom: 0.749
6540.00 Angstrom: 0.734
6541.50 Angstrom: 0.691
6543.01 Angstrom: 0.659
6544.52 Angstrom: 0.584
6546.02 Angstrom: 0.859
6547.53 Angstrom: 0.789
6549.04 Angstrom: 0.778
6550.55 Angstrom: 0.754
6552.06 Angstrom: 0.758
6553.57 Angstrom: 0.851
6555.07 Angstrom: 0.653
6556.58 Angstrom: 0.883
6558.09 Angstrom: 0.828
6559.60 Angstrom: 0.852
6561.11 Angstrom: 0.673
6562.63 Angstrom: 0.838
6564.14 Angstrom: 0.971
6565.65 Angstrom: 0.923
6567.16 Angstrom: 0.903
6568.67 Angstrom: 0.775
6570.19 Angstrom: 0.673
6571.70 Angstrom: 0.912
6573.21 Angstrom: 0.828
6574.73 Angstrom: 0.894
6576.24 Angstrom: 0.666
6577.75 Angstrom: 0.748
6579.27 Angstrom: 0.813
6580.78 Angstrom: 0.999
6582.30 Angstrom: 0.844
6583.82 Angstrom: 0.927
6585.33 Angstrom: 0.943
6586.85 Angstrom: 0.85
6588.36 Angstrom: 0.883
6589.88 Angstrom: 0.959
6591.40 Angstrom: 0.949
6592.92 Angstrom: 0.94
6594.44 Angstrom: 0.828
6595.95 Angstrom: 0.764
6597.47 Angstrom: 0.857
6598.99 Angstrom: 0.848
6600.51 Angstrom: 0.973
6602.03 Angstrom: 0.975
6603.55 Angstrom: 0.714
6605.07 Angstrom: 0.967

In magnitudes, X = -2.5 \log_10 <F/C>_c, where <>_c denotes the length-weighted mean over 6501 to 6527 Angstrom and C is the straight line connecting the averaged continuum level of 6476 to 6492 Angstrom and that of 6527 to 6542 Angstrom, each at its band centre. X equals -0.071 mag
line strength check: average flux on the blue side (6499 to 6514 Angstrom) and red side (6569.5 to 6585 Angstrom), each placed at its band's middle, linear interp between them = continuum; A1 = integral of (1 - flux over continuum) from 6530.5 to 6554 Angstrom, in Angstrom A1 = 3.4 Angstrom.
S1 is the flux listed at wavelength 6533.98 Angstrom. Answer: 0.643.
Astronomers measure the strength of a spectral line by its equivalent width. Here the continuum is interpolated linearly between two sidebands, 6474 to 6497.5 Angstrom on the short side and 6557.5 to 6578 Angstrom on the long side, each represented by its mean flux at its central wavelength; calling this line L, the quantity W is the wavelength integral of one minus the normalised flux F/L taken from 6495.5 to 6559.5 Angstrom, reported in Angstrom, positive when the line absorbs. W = 3.6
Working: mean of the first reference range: 0.9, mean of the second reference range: 0.822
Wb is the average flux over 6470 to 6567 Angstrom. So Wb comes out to 0.838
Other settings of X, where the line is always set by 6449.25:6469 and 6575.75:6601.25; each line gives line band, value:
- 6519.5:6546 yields 0.14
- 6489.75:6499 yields -0.02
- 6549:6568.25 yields 0.07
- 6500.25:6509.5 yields 0.01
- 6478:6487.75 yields -0.04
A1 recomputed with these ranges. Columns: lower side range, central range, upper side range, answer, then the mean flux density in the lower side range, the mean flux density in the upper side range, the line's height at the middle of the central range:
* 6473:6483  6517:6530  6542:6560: -0.8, 0.898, 0.768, 0.817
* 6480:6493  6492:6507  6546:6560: 0.2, 0.92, 0.796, 0.896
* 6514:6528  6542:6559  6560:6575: 1.7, 0.87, 0.837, 0.849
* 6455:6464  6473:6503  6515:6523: -1.1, 0.852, 0.863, 0.857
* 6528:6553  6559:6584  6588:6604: -0.5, 0.738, 0.884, 0.819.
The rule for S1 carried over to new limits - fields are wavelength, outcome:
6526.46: 0.869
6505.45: 0.954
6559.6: 0.852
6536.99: 0.688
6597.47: 0.857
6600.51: 0.973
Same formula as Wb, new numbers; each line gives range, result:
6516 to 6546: 0.778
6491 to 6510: 0.882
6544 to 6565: 0.794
